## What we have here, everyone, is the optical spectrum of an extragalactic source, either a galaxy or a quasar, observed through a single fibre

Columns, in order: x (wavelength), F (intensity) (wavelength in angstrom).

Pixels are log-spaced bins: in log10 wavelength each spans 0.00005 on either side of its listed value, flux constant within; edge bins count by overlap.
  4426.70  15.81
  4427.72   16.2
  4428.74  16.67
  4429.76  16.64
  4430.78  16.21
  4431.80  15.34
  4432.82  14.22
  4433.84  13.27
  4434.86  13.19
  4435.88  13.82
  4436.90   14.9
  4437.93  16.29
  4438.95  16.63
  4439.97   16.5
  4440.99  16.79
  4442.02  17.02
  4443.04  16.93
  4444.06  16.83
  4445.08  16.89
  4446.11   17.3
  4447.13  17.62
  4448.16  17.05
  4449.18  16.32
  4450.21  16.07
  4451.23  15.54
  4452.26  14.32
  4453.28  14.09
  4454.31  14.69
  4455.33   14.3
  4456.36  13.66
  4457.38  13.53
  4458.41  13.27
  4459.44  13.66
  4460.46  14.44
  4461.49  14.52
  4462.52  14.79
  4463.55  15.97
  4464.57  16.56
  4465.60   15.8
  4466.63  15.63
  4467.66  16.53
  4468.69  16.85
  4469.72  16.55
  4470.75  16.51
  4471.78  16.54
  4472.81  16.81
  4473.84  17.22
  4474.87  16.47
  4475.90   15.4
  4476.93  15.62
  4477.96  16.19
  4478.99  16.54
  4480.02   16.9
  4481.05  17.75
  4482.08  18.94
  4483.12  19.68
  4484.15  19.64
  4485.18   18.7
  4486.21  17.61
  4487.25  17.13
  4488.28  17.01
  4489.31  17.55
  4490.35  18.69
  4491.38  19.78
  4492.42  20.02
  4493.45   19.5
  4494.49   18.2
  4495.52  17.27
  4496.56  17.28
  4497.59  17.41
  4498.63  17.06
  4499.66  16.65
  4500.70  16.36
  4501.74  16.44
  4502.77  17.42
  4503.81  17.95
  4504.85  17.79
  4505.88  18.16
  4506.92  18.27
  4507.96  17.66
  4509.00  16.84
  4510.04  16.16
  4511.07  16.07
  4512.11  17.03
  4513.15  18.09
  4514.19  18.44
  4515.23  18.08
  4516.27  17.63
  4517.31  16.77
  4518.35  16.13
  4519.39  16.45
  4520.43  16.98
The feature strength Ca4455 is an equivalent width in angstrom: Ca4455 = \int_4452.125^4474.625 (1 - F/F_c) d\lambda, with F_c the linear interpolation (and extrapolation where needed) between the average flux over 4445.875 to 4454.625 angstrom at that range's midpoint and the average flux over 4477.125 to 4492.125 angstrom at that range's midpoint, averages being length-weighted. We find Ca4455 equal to 1.86 angstrom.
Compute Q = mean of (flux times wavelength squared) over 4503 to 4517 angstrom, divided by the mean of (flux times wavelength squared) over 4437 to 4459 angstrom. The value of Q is 1.1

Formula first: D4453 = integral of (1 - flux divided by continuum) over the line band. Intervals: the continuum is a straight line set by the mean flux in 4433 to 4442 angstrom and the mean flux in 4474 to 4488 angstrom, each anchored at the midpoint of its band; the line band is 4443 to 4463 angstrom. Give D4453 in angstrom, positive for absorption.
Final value 0.92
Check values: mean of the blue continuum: 15.2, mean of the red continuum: 17.4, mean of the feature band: 15.3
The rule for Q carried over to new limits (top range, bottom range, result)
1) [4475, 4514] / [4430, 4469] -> 1.16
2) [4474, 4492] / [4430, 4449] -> 1.13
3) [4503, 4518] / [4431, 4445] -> 1.16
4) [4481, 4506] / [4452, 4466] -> 1.26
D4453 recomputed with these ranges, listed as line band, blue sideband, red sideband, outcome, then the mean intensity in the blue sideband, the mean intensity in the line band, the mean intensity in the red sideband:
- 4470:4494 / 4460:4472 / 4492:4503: -1.3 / 15.9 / 17.7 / 17.6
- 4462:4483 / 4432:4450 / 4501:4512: 0.1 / 16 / 16.5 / 17.3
